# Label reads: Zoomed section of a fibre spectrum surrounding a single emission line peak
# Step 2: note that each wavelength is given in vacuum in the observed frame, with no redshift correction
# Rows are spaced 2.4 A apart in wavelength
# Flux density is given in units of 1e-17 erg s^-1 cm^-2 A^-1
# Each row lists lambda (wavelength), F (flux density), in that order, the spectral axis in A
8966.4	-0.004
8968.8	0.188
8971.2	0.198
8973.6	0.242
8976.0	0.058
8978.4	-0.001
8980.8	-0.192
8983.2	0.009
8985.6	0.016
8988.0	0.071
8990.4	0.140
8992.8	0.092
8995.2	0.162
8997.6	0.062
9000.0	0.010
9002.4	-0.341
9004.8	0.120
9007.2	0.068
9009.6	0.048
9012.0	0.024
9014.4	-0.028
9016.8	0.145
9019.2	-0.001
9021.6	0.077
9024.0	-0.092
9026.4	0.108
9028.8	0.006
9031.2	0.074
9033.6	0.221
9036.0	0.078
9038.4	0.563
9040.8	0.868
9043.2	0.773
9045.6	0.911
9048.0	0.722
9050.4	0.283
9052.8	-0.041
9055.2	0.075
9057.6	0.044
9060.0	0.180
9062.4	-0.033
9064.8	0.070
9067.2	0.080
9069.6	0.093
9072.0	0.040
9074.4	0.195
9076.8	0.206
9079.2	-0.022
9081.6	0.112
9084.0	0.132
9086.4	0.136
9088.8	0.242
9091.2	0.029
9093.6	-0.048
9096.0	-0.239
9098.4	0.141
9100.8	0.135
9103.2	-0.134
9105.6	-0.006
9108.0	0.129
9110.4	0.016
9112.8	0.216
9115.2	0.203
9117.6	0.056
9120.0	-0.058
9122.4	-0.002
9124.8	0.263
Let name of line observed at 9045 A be [O II] 3727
